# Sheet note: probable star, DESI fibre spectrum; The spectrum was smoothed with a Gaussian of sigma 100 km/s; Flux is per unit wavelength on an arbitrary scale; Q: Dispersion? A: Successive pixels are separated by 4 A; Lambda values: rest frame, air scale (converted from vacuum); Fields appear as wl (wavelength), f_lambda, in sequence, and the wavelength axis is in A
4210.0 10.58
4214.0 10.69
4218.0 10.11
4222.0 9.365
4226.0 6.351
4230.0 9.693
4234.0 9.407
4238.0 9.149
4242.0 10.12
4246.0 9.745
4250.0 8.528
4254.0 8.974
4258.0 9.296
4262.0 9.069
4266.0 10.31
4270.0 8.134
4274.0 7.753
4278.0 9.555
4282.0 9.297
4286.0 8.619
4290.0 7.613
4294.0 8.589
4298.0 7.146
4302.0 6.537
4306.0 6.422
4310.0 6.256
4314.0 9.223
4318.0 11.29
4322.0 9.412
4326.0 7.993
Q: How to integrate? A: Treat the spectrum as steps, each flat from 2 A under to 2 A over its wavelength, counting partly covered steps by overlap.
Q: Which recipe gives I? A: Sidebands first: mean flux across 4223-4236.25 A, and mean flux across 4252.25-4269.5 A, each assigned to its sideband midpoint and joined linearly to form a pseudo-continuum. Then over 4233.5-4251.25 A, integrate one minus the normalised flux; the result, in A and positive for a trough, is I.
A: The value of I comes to -1.13 A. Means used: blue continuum 8.56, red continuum 9.31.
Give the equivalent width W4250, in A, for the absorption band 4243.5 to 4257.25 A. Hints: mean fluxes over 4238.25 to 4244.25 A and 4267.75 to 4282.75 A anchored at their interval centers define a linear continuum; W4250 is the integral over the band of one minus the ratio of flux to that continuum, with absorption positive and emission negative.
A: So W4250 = 0.5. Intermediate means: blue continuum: 9.82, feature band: 9.14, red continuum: 8.66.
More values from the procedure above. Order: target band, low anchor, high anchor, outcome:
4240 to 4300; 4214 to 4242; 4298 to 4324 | -1.3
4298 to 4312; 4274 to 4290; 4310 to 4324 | 4.1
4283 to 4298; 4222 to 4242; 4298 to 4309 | -2.6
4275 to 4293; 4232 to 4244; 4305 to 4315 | -1.5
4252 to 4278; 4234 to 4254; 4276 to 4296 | 0.2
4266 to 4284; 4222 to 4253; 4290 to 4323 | -0.8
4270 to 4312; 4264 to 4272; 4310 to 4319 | 6.6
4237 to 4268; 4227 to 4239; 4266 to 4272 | -1.4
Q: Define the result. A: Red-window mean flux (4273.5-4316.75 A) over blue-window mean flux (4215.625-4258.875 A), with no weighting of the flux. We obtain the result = 0.87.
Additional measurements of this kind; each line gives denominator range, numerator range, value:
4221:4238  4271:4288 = 1.01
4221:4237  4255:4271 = 1.06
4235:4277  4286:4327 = 0.89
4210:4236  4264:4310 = 0.86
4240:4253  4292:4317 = 0.80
